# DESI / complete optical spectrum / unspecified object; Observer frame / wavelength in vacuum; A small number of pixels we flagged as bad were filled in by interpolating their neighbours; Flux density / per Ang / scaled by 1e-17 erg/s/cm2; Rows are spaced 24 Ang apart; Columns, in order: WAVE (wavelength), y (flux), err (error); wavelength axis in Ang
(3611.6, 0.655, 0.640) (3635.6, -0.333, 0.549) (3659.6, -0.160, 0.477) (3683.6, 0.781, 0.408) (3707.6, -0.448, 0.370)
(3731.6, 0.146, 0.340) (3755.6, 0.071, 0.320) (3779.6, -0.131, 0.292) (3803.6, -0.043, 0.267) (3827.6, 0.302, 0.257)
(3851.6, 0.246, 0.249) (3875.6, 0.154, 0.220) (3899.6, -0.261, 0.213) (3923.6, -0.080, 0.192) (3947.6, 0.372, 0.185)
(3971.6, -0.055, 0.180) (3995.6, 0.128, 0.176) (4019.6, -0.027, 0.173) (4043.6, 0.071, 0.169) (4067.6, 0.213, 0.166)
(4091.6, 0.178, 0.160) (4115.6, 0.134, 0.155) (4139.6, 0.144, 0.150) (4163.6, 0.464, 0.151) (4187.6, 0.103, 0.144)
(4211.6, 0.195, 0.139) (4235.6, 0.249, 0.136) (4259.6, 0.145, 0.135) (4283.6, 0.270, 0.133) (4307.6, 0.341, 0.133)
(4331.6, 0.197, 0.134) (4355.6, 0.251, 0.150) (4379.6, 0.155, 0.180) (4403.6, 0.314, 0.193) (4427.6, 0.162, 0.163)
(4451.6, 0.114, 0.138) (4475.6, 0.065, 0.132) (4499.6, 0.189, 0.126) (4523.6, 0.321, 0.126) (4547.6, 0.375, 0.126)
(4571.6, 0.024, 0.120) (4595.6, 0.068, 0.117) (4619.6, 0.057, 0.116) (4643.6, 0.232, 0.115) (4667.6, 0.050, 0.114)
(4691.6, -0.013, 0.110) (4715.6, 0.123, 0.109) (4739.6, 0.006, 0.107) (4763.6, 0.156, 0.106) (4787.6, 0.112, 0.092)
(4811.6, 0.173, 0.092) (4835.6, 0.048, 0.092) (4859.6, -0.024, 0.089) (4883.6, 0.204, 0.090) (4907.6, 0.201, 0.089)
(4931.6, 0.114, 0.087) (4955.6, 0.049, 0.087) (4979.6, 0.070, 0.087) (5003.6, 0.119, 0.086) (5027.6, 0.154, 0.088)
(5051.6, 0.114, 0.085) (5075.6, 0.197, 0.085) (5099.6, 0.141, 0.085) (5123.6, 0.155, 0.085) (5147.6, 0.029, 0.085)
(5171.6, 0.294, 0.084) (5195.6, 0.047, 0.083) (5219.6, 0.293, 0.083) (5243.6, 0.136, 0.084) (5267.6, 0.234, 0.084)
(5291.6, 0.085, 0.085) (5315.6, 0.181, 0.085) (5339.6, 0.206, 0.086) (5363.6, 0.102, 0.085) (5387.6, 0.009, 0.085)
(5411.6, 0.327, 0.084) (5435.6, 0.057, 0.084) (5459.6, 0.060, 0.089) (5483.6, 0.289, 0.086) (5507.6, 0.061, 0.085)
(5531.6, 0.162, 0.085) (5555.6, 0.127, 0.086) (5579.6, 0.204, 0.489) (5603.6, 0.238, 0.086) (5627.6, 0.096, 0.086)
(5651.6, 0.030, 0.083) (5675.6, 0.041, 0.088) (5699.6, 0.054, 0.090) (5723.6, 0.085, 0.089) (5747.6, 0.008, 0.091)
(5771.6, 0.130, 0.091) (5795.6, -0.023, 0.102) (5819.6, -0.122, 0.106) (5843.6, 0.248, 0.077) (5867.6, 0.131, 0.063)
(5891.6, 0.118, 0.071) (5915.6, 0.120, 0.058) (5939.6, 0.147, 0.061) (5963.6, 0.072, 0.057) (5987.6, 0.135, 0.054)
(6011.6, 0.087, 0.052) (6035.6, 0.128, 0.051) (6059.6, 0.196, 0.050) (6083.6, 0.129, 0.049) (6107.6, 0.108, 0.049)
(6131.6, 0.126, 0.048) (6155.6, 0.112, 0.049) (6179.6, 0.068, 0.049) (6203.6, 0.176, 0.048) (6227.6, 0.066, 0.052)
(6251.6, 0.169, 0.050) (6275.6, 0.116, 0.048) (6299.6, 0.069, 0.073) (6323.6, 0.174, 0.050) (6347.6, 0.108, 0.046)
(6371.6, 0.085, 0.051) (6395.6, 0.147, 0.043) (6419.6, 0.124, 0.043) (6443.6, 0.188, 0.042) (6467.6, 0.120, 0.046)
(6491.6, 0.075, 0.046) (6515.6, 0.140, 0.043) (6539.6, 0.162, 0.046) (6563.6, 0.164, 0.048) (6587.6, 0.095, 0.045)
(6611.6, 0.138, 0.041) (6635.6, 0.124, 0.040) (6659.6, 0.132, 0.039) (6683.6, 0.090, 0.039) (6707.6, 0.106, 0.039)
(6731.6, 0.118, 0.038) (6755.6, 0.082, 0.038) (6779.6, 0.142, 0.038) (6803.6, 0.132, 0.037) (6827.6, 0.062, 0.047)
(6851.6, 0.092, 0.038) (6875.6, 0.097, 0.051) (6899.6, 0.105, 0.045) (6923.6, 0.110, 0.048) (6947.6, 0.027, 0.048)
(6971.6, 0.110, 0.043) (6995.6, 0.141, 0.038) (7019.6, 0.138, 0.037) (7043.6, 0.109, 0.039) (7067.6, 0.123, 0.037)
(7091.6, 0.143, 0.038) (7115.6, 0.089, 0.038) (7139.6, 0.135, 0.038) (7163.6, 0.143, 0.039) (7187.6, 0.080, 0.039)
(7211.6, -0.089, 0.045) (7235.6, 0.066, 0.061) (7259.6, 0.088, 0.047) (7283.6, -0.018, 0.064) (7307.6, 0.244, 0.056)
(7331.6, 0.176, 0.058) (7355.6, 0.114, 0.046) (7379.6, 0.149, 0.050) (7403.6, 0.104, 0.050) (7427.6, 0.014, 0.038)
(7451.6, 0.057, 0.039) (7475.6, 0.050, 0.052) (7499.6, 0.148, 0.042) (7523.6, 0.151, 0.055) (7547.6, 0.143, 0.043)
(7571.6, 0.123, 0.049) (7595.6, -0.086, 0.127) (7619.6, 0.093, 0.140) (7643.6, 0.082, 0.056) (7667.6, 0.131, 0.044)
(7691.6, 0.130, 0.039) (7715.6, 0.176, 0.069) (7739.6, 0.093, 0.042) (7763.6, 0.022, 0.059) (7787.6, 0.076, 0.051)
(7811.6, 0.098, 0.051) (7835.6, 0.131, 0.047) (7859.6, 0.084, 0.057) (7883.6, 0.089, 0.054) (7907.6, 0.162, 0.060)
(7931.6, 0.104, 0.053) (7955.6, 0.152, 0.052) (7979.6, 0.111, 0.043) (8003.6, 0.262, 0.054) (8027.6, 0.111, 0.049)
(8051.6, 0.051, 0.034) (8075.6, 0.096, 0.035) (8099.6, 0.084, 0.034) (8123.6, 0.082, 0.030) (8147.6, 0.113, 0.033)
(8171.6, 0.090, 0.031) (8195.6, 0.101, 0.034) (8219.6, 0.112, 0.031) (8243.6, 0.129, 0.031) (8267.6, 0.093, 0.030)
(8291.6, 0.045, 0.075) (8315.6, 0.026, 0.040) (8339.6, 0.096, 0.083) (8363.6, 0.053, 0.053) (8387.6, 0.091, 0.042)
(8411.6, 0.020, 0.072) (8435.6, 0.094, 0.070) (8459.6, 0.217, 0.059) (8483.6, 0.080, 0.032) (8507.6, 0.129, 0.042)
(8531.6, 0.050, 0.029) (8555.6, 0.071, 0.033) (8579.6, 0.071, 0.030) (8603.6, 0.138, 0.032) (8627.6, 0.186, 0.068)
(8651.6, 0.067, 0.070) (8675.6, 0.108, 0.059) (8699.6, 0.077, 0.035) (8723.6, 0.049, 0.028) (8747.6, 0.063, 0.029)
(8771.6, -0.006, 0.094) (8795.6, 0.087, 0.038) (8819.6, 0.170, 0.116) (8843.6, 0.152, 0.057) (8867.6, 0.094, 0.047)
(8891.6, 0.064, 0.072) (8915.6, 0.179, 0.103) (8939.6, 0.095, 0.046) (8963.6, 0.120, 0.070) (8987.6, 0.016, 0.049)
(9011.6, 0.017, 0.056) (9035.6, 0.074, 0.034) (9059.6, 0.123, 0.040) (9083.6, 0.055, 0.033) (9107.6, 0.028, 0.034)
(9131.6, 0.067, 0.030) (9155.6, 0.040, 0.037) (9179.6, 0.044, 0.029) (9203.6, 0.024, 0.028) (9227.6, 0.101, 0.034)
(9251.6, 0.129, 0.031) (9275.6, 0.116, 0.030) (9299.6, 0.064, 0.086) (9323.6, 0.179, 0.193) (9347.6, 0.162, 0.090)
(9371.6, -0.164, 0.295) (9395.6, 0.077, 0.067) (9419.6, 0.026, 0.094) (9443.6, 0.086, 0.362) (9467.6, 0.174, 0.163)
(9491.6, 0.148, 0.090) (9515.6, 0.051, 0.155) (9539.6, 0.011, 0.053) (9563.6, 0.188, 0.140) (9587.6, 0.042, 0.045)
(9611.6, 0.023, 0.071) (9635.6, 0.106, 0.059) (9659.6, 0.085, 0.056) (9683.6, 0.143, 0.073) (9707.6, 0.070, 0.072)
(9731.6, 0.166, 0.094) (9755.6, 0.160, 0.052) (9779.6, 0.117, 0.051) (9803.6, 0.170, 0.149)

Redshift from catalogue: 0.11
